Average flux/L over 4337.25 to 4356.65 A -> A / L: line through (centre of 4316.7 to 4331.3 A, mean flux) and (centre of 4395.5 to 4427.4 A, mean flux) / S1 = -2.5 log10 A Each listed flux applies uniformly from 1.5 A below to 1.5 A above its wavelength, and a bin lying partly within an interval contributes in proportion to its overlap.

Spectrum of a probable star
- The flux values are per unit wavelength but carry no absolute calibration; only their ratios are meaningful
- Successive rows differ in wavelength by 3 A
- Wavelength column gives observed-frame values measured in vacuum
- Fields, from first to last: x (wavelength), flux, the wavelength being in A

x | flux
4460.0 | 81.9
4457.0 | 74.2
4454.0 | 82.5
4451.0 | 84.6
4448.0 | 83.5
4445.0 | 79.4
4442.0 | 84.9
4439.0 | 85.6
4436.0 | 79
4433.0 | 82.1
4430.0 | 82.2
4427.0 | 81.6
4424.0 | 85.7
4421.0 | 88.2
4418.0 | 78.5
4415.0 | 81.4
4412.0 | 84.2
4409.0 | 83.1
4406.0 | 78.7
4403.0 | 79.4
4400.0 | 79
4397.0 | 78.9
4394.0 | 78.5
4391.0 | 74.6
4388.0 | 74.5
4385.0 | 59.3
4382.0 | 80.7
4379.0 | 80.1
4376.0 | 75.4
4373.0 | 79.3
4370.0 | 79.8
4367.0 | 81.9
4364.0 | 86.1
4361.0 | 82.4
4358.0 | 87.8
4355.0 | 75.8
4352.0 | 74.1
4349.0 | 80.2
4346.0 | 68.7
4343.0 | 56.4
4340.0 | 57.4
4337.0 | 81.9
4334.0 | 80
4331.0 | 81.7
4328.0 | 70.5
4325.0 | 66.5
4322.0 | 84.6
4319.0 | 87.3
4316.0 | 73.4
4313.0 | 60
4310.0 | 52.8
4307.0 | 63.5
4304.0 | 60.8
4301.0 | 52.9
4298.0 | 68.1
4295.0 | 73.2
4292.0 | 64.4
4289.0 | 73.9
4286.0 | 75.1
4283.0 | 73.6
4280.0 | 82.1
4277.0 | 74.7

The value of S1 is 0.13 mag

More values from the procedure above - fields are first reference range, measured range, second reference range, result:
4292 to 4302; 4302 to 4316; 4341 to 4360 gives 0.11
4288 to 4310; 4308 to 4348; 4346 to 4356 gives -0.01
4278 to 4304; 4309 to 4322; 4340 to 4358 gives 0.00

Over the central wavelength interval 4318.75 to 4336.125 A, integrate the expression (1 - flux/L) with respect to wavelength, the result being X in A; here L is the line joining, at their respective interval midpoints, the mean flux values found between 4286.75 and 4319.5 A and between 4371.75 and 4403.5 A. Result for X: -2.3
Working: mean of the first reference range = 66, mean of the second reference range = 76.2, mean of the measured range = 77.9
